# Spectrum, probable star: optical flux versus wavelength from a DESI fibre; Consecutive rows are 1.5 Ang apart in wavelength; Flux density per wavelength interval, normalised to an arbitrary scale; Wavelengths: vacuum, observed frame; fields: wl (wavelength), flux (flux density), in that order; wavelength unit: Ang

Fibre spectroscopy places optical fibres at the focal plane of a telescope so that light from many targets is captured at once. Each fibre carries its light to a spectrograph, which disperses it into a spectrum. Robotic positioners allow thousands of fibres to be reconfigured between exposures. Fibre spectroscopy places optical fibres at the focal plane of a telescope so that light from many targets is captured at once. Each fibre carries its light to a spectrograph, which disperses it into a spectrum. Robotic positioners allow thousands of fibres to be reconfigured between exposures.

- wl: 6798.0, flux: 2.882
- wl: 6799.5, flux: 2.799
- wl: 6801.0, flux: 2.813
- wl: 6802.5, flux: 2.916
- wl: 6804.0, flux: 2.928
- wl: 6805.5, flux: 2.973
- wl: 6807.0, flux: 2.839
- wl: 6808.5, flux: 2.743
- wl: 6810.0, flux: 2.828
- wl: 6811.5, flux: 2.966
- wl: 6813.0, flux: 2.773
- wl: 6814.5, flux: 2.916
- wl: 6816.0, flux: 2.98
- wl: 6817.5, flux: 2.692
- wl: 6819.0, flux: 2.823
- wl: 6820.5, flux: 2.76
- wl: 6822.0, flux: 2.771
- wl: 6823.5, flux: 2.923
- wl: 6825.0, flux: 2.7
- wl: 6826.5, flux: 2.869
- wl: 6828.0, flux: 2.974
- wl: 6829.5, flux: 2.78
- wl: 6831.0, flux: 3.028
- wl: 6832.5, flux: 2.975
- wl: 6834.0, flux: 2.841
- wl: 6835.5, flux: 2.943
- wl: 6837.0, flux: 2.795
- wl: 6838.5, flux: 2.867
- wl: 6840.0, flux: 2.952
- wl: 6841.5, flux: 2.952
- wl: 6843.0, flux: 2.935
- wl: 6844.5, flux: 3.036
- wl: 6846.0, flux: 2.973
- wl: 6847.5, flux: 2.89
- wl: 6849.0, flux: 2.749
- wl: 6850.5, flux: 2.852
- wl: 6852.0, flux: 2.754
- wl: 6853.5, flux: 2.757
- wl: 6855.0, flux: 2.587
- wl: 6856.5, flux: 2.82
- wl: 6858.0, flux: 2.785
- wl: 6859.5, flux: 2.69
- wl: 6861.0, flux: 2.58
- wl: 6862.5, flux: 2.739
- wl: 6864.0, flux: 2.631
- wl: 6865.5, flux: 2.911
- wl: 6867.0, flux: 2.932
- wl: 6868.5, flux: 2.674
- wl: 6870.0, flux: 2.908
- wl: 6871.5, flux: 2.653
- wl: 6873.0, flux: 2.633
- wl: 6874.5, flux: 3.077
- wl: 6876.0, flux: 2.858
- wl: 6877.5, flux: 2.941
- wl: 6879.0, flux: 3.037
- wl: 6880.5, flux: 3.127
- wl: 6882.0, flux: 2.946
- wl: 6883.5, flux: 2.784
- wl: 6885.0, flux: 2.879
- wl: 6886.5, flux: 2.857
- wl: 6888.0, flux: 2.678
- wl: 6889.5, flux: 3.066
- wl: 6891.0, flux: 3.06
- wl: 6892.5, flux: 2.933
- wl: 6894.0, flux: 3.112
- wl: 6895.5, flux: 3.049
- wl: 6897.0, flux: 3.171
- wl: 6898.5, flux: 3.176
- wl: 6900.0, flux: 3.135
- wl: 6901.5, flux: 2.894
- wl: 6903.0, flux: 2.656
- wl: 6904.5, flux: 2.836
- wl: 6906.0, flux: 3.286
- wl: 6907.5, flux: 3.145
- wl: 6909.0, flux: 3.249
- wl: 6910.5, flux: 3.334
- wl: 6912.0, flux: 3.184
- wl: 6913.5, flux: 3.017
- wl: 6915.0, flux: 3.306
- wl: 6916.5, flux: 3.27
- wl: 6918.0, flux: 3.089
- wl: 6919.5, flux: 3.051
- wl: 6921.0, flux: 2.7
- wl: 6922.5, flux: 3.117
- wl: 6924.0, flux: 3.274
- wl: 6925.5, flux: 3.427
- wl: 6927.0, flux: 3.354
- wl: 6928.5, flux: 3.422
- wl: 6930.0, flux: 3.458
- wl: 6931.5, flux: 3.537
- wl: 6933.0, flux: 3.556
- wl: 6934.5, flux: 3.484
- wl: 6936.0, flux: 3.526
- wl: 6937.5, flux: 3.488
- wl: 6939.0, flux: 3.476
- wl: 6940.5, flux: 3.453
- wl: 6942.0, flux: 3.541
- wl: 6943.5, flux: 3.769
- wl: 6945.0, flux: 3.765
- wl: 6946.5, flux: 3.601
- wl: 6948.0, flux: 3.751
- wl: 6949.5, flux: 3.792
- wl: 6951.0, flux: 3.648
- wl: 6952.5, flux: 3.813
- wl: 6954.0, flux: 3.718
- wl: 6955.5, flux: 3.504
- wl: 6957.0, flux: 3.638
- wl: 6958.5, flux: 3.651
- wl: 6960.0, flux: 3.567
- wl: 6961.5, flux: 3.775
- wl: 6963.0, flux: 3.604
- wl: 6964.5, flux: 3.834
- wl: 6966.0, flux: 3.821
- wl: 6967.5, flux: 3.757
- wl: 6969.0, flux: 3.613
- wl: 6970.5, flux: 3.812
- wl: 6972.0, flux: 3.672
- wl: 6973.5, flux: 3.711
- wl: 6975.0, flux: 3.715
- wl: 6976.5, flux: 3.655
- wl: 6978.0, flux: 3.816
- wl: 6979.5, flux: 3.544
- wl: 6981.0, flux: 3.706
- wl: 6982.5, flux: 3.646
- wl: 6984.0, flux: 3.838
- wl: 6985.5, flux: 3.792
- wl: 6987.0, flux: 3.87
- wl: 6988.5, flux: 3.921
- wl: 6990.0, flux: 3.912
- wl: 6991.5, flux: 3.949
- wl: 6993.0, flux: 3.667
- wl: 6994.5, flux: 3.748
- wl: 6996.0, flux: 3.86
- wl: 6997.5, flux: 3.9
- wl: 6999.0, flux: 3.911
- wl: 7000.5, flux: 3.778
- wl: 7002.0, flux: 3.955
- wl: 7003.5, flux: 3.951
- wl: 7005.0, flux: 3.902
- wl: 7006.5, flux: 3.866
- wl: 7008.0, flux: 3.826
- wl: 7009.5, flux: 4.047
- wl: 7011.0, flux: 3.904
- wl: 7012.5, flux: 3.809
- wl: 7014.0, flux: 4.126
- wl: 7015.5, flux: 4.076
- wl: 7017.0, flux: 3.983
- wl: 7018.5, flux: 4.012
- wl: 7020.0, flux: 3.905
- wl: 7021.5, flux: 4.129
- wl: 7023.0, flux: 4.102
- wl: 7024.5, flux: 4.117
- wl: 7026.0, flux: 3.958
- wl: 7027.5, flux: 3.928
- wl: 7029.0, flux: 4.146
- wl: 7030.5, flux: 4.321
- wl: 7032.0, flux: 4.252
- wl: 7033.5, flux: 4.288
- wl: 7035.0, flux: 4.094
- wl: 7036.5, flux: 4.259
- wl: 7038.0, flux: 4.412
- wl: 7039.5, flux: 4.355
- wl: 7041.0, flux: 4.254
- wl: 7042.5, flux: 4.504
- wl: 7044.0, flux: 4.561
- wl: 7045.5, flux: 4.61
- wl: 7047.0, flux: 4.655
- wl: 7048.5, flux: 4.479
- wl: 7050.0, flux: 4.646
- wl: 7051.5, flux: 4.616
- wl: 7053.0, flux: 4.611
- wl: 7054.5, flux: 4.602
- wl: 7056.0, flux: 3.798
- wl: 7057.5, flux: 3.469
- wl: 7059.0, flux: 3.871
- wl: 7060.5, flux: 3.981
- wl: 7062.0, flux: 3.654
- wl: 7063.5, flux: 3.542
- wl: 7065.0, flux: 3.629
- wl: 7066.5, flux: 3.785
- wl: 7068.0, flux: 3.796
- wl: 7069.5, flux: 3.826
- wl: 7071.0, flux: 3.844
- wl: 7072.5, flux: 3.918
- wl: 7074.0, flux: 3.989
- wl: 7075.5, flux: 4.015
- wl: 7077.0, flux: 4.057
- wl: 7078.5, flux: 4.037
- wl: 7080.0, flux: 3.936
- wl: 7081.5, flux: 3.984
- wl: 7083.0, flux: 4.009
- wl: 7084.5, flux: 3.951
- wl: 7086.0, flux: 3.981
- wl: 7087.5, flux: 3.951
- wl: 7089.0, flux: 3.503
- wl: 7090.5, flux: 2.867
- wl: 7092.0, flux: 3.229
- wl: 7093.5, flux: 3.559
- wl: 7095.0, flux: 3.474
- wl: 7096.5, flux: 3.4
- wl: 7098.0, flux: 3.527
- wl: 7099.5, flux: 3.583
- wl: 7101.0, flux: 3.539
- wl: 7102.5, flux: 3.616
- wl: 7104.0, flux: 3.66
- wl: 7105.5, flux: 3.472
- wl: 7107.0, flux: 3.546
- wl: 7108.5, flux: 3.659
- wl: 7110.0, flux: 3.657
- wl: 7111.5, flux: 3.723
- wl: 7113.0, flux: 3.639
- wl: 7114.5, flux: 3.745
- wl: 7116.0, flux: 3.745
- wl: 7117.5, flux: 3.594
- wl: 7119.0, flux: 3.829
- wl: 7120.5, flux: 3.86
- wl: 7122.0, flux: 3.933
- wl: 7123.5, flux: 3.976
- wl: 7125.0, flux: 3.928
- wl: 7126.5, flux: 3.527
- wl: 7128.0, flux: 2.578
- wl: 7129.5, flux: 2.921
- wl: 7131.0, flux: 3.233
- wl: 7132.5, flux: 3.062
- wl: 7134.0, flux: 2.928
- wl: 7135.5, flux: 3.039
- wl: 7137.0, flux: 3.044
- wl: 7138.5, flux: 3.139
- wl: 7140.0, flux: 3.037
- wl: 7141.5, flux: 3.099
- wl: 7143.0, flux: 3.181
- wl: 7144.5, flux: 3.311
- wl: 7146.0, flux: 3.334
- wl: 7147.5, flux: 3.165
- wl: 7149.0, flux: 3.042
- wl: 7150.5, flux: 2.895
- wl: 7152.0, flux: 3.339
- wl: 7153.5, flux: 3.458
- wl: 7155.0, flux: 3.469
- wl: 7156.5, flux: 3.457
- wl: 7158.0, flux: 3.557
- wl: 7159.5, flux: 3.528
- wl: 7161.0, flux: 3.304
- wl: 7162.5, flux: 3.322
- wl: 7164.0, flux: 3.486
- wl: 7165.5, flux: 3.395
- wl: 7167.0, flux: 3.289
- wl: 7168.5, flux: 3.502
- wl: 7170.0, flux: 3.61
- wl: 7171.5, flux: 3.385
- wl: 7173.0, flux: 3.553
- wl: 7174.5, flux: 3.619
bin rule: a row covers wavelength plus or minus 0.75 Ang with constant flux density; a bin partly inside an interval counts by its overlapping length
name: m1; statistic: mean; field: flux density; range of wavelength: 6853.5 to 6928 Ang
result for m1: 2.97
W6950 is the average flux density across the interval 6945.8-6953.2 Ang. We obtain 3.72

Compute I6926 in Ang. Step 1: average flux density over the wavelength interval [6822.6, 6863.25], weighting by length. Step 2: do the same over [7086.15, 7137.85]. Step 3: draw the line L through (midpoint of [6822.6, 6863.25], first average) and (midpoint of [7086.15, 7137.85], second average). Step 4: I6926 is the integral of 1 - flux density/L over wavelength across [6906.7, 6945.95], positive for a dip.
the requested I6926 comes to -3.9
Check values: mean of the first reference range 2.84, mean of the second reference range 3.49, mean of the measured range 3.35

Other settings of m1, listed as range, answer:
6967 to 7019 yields 3.84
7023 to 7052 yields 4.33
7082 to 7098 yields 3.6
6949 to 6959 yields 3.68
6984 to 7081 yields 4.04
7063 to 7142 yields 3.59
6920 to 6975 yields 3.57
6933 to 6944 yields 3.53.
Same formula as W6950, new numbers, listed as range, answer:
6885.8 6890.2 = 2.86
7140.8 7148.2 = 3.22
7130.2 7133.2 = 3.15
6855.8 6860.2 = 2.77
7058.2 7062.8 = 3.83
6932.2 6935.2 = 3.52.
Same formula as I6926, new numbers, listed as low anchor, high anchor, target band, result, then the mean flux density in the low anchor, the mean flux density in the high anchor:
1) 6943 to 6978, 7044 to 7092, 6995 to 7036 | -1.7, 3.71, 3.98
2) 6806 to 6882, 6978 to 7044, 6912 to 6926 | 0.9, 2.85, 3.99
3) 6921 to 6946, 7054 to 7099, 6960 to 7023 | -4.5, 3.46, 3.77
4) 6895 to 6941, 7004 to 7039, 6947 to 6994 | -1.0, 3.23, 4.06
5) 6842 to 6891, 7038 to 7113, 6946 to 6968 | -2.7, 2.84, 3.9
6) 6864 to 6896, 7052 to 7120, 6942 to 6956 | -2.3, 2.9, 3.75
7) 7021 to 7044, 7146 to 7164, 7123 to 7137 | 1.2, 4.22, 3.33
